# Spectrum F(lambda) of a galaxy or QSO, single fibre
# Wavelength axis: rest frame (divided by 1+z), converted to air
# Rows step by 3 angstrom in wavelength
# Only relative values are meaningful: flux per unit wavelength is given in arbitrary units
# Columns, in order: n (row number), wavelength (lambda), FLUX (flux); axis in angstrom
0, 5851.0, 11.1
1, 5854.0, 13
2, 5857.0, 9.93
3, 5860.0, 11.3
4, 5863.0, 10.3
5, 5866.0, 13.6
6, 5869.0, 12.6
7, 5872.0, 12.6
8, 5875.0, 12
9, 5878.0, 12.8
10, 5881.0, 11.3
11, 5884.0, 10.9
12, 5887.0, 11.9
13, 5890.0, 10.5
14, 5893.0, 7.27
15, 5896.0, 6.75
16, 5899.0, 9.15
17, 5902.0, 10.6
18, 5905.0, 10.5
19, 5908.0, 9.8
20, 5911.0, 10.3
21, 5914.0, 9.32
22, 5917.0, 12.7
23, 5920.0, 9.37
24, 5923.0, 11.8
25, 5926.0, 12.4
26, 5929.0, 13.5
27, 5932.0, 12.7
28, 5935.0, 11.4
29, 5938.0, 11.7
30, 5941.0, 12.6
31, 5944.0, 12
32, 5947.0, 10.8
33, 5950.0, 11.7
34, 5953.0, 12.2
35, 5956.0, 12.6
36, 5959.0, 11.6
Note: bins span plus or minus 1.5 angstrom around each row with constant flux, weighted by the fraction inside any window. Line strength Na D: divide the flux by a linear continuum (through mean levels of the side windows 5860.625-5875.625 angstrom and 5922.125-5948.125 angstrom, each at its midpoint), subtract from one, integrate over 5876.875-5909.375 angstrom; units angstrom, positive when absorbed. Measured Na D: 5.5 angstrom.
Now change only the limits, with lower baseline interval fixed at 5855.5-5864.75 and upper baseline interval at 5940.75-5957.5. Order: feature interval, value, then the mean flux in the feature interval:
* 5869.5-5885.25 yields -1.64 angstrom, 12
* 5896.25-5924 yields 2.81 angstrom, 10.2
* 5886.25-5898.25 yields 2.31 angstrom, 8.93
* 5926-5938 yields -0.76 angstrom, 12.4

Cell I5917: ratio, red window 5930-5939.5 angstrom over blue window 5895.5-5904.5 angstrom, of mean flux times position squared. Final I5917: 1.31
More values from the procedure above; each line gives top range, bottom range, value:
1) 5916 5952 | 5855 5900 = 1.11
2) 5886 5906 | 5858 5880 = 0.79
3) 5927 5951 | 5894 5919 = 1.24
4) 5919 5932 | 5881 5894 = 1.17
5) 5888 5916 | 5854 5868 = 0.83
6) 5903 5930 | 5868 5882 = 0.91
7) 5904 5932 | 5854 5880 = 0.95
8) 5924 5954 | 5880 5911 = 1.24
